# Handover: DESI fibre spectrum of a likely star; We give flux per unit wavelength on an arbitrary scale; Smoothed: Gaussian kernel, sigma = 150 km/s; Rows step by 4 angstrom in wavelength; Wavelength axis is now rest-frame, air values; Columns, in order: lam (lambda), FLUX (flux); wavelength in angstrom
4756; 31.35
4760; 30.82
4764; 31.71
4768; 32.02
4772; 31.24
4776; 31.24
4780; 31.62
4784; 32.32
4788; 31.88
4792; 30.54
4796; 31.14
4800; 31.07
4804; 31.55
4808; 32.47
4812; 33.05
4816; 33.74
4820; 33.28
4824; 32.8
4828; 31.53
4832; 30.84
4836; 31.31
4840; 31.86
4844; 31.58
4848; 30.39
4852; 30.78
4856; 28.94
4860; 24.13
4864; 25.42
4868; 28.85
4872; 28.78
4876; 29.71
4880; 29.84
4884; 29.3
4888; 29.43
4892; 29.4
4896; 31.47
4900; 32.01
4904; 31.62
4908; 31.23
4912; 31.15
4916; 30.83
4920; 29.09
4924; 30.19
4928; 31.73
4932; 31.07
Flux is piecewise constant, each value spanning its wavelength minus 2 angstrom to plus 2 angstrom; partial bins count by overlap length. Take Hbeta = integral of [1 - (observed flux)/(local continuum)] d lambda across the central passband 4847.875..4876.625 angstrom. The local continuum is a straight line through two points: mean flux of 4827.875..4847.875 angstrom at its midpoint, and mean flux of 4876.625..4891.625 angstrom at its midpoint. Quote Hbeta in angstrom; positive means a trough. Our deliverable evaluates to 2.1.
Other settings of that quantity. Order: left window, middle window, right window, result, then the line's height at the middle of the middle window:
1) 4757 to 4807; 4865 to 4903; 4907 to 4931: 1.3 angstrom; 30.9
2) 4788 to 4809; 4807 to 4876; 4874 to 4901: 0.5 angstrom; 30.7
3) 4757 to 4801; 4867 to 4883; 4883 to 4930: 0.8 angstrom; 30.8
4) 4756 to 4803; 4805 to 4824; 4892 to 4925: -1.1 angstrom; 31.3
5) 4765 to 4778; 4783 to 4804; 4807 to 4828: 0.5 angstrom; 32.2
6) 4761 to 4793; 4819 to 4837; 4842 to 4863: -1.3 angstrom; 29.8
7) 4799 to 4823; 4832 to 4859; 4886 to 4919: 1.2 angstrom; 31.9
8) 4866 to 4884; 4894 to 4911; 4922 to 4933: -0.8 angstrom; 30.2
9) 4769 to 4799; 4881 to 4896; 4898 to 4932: 0.7 angstrom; 31.1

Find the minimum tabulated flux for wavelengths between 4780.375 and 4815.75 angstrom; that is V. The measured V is 30.54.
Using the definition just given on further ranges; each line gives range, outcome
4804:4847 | 30.84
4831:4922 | 24.13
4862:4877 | 25.42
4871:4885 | 28.78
